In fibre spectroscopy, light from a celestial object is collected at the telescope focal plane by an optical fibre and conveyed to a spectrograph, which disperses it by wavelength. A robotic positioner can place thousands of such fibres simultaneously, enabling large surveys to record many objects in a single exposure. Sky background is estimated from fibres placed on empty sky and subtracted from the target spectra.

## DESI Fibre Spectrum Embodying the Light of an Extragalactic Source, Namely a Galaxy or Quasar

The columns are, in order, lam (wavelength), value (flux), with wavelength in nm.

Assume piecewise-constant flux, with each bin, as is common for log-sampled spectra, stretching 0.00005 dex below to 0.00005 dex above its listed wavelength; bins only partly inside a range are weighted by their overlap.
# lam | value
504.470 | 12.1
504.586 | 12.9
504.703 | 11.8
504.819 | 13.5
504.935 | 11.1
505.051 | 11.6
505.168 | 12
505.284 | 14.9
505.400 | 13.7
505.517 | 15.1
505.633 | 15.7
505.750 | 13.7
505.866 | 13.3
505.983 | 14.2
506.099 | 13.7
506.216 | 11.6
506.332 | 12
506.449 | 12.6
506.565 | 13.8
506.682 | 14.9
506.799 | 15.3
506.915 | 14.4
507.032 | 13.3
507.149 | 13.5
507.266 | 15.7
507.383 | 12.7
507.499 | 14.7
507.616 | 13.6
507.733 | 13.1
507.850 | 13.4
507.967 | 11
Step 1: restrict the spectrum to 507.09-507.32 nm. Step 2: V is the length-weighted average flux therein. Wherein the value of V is 14.5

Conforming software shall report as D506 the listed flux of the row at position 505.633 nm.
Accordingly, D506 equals 15.7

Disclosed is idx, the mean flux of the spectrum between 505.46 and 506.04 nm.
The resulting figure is 14.4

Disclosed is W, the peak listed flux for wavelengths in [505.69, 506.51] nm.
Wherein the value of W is 14.2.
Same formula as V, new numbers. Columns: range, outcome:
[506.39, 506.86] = 14.2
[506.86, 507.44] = 13.9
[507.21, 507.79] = 14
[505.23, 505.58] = 14.6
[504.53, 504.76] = 12.3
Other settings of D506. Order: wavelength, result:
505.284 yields 14.9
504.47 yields 12.1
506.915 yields 14.4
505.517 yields 15.1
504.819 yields 13.5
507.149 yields 13.5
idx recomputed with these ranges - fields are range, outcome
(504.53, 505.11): 12.2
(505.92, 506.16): 13.9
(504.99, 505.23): 11.8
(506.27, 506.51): 12.3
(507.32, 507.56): 13.8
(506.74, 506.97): 14.9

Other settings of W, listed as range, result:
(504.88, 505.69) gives 15.7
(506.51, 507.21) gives 15.3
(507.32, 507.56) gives 14.7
